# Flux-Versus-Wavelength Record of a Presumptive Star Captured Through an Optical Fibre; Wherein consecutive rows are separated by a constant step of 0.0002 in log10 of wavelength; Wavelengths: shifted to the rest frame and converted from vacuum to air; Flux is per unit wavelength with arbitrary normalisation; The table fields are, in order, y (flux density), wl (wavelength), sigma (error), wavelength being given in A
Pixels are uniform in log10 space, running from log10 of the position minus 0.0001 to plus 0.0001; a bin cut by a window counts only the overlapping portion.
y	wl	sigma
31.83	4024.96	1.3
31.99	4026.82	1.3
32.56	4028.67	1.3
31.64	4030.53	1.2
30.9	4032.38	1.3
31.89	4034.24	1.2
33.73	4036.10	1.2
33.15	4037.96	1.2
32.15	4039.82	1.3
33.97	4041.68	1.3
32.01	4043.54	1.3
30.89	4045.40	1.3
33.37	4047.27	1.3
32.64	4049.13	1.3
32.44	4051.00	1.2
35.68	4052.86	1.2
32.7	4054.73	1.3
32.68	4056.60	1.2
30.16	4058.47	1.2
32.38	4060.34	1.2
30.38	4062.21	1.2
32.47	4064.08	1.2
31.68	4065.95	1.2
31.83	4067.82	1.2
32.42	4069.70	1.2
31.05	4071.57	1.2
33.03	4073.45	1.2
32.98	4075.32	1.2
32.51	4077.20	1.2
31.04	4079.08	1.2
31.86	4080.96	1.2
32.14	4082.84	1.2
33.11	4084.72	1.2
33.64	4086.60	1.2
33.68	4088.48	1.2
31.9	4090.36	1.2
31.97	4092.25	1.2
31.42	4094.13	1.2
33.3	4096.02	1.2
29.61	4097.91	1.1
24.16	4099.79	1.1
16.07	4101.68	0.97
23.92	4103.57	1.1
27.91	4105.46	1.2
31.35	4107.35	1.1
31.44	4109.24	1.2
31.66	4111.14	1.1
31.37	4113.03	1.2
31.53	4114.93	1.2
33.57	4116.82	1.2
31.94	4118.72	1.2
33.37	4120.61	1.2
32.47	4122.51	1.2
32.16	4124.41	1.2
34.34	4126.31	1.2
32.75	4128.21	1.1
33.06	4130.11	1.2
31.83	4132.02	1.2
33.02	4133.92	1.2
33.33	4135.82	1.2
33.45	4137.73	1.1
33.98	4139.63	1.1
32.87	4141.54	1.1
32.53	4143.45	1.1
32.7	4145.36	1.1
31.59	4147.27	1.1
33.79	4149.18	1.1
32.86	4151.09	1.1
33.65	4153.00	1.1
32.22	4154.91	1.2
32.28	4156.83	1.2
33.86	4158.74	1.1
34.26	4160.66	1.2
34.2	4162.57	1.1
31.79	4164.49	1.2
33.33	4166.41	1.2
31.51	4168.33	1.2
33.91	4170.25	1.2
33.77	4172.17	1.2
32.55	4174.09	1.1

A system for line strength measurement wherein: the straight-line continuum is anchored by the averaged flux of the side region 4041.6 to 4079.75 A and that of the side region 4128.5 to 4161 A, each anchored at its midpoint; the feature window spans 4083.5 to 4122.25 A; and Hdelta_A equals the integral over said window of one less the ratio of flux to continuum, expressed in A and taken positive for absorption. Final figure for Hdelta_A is 2.6 A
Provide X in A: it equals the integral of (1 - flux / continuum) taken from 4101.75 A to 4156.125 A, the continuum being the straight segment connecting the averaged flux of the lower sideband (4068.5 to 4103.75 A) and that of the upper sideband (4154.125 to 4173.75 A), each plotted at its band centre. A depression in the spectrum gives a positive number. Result 0.18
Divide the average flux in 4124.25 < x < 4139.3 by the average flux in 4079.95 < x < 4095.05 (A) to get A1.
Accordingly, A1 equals 1.02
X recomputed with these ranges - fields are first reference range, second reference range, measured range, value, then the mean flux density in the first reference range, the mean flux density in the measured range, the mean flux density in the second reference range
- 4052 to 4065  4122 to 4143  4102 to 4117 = 1.5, 32.3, 29.6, 33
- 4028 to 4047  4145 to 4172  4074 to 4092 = 0.0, 32.3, 32.5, 33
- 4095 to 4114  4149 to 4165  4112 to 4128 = -1.6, 28.1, 32.6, 33.2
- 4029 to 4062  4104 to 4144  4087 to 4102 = 1.2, 32.4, 29.7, 32.3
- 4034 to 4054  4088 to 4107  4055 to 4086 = -1.4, 32.9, 32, 28.4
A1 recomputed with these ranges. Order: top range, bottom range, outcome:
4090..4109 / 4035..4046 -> 0.86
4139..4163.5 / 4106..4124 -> 1.04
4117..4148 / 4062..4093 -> 1.02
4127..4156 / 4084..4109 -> 1.12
